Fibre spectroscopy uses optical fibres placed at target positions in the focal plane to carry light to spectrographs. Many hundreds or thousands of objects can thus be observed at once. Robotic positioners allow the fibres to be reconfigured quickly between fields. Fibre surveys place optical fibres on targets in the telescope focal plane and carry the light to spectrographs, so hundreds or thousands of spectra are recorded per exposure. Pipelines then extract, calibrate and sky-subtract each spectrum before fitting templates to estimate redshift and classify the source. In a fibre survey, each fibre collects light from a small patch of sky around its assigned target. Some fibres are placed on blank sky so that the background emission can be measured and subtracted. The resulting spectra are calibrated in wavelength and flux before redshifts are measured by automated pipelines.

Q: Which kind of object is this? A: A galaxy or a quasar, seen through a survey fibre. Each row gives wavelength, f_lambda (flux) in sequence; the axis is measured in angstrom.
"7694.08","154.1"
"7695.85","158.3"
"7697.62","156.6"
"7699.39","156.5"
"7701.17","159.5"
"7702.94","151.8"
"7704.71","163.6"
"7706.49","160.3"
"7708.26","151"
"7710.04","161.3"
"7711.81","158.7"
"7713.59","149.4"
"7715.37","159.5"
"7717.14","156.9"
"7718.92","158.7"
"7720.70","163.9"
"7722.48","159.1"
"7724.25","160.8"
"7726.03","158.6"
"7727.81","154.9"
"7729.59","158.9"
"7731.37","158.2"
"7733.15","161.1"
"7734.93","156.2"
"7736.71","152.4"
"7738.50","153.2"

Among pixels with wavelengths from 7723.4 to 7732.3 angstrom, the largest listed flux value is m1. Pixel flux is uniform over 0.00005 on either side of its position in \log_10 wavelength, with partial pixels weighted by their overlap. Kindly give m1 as 160.8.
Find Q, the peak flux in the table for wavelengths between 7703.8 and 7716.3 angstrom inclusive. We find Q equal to 163.6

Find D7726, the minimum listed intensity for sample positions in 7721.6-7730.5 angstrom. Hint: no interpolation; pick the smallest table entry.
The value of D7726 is 154.9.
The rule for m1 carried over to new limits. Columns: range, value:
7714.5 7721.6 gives 163.9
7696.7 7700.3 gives 156.6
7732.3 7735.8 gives 161.1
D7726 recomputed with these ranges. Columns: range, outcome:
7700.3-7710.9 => 151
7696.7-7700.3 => 156.5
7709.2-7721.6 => 149.4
